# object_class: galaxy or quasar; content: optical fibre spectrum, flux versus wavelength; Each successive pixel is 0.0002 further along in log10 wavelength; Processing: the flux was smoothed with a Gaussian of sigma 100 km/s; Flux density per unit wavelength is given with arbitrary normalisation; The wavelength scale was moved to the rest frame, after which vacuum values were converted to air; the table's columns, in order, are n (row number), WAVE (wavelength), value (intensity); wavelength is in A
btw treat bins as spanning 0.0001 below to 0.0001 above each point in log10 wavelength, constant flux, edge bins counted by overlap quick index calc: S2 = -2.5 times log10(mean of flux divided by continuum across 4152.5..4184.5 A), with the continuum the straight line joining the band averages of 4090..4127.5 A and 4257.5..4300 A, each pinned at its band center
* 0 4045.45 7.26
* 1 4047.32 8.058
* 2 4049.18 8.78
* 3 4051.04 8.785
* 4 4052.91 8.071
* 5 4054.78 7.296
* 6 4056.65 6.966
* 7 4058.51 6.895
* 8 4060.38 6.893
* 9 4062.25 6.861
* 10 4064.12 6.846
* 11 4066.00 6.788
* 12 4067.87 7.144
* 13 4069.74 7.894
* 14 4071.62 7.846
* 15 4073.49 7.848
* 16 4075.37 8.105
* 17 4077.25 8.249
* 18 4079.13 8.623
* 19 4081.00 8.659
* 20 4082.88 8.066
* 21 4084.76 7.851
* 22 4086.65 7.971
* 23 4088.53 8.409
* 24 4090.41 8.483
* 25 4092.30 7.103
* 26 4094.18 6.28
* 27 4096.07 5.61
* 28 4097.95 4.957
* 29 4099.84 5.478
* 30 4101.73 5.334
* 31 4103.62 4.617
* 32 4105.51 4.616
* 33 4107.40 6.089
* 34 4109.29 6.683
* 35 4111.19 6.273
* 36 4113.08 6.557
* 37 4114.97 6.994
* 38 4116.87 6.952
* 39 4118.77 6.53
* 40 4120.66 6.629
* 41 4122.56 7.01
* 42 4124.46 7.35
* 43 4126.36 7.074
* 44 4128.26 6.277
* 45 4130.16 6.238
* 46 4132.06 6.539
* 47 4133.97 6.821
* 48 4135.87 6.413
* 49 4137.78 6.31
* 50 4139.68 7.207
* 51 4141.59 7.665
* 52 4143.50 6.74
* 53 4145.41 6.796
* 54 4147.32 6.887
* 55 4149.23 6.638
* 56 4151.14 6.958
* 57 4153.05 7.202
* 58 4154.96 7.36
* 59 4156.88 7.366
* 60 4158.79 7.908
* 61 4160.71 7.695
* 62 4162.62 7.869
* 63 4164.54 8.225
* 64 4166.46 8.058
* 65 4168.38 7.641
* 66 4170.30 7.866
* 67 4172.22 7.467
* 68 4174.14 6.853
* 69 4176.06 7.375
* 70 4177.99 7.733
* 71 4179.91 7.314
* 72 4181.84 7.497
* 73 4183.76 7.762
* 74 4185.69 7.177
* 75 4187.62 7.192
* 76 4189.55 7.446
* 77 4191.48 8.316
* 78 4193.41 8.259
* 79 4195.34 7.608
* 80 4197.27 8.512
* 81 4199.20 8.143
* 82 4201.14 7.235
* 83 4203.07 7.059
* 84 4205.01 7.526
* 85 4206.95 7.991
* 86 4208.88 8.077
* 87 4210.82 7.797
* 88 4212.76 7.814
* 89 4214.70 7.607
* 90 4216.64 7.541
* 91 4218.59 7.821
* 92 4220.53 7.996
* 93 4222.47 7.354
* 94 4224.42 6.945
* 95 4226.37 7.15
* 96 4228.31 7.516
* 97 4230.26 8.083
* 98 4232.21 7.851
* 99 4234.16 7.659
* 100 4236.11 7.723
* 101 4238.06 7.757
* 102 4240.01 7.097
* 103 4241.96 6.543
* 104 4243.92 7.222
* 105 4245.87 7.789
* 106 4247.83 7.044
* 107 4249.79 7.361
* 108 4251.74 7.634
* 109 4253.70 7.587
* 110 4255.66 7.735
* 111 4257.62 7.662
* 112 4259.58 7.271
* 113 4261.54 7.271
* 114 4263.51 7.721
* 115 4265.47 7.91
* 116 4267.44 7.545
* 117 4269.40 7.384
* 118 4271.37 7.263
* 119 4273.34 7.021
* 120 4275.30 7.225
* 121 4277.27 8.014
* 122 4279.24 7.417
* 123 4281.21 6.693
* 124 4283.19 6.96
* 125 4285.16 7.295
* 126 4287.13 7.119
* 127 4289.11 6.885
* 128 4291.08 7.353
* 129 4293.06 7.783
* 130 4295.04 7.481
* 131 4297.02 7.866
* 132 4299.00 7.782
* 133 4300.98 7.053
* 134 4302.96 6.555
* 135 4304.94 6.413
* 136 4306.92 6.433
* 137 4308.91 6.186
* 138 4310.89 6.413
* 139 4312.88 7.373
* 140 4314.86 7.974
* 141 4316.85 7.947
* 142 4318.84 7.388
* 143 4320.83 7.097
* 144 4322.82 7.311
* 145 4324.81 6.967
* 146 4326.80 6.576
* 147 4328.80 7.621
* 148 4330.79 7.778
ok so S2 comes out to -0.14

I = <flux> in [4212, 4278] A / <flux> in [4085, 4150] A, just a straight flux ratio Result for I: 1.14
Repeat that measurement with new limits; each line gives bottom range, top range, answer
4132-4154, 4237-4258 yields 1.08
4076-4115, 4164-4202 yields 1.13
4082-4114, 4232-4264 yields 1.15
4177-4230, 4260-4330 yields 0.95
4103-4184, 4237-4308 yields 1.05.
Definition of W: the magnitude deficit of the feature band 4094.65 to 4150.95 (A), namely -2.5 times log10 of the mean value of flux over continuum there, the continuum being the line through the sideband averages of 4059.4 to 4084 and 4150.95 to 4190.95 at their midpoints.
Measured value 0.19 mag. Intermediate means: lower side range 7.68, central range 6.4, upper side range 7.54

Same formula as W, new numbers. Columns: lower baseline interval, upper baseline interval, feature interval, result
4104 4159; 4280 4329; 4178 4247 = -0.104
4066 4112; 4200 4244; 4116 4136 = 0.067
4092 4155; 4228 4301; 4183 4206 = -0.109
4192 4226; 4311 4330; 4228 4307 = 0.020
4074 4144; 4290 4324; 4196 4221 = -0.111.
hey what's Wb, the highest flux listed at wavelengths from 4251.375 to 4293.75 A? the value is 8.014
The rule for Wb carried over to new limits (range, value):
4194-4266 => 8.512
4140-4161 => 7.908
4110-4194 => 8.316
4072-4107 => 8.659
